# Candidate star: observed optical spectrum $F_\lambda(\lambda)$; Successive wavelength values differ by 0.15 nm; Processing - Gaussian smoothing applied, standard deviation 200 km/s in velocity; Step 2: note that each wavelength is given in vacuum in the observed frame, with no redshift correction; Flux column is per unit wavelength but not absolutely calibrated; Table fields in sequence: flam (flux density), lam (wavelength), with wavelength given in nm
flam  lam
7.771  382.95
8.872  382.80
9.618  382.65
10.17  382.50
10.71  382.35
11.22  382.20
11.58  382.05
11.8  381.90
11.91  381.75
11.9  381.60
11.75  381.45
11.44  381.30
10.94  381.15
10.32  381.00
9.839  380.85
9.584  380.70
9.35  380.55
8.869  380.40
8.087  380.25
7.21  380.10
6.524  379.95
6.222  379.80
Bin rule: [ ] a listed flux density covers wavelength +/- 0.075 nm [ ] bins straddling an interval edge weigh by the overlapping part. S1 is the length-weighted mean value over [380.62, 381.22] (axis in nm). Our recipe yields 10.2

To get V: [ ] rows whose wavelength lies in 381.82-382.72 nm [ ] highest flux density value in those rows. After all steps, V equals 11.8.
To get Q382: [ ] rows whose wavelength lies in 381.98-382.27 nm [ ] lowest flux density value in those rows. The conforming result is 11.22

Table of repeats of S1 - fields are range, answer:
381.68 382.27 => 11.6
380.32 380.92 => 9.4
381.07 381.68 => 11.5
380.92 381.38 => 10.9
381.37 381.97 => 11.8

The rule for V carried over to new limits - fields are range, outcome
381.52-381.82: 11.91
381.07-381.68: 11.9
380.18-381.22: 10.94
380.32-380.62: 9.35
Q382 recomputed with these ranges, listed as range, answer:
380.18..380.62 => 8.087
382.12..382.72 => 9.618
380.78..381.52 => 9.839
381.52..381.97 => 11.8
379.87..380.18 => 6.524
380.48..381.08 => 9.35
